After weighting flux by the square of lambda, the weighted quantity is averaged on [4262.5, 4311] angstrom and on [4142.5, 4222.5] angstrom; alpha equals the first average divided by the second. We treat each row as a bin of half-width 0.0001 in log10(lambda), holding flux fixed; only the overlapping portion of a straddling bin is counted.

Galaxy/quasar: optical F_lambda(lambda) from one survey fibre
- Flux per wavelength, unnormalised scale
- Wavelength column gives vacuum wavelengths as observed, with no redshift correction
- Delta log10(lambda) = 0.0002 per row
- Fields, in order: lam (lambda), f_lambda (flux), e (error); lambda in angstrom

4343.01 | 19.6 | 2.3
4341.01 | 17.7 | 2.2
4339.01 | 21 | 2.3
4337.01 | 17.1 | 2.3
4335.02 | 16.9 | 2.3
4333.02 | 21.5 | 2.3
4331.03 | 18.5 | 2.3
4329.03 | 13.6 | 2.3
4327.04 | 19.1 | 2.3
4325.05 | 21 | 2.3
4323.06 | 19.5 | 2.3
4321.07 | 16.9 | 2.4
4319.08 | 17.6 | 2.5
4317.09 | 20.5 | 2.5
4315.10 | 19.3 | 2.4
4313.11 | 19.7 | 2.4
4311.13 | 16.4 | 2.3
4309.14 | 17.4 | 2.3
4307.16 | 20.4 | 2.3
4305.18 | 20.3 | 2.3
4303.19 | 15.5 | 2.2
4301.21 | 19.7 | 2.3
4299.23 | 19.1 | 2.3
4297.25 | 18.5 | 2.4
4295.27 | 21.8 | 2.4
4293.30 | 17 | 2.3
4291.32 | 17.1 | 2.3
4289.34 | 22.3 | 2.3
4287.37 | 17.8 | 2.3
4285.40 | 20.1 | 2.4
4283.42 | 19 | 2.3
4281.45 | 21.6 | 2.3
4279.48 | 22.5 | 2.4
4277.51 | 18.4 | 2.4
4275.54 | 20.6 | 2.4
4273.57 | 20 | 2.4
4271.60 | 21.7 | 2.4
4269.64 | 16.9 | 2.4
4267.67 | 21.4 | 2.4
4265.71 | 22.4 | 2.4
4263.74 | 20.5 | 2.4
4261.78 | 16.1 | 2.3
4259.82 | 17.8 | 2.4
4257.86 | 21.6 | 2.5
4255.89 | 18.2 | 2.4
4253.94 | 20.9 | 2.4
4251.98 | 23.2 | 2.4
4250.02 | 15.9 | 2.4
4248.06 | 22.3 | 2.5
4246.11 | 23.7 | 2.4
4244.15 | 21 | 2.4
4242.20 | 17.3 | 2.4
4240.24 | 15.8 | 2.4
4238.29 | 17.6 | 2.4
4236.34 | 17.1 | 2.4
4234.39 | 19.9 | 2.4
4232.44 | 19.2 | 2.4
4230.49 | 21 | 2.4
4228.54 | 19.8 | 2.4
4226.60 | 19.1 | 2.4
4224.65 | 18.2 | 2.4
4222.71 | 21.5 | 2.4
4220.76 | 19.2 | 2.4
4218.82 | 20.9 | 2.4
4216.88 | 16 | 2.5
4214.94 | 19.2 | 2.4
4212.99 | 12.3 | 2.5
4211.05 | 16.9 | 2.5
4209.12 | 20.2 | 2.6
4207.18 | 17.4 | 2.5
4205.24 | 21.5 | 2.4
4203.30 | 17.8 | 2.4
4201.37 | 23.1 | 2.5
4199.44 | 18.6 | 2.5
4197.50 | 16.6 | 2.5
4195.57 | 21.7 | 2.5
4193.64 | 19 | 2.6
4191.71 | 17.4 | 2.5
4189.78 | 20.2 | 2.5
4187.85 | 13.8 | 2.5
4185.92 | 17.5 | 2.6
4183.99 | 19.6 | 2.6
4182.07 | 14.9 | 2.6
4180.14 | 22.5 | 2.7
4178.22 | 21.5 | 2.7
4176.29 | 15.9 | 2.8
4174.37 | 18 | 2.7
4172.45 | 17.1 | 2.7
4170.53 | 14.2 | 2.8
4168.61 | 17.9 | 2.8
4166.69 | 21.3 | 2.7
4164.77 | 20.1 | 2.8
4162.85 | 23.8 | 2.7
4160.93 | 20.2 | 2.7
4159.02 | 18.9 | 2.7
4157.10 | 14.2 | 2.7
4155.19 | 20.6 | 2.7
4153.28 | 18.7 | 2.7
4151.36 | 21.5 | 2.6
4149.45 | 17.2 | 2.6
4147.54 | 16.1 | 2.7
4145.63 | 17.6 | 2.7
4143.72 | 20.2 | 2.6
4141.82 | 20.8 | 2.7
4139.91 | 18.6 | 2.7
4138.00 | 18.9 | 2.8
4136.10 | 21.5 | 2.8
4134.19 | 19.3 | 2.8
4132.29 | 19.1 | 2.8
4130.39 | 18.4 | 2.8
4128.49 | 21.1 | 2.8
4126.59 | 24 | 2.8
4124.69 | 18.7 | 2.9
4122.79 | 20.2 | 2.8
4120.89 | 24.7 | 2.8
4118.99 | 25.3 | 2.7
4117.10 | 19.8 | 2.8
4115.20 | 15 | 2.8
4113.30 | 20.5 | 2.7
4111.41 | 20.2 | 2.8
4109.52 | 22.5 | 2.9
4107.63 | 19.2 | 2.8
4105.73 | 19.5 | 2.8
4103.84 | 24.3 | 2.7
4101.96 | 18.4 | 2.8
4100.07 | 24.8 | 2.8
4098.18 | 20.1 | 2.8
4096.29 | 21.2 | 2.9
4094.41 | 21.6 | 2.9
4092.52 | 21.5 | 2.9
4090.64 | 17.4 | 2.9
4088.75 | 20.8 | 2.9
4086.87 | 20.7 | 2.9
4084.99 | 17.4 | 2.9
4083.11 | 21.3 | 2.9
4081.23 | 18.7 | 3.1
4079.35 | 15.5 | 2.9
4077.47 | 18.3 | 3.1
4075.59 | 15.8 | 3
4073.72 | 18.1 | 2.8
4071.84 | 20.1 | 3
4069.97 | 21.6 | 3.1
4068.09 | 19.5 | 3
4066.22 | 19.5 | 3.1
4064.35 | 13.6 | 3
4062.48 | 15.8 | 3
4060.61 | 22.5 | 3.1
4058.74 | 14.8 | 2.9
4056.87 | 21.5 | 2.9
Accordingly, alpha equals 1.11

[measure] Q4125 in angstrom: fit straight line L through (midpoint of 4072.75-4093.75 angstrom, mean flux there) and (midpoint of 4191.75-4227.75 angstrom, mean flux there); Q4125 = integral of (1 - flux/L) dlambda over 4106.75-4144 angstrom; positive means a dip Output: -3.3 angstrom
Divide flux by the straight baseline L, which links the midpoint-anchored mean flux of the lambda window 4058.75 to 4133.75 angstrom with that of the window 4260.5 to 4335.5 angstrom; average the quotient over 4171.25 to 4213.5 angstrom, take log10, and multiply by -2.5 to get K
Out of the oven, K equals 0.07 mag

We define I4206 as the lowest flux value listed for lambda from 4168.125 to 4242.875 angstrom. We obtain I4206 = 12.3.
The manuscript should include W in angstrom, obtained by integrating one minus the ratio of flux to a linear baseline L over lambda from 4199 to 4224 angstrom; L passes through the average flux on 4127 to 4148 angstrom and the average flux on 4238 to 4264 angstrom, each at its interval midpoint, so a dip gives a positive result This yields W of 0.81 angstrom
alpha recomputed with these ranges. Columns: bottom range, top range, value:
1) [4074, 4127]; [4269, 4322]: 1.04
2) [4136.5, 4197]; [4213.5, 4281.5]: 1.09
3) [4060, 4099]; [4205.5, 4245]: 1.04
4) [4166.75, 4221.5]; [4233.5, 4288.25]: 1.11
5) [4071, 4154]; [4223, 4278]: 1.05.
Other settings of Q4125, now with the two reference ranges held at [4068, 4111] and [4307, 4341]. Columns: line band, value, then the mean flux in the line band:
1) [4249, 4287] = -2.1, 19.9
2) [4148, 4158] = 0.6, 18.3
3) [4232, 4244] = 0.7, 18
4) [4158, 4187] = 0.9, 18.9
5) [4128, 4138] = 0.0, 19.7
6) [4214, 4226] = 0.0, 19.2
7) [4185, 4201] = 0.9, 18.3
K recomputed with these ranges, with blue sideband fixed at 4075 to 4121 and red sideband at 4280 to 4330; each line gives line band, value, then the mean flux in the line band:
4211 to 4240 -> 0.05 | 18.5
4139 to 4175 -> 0.06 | 18.8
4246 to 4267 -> -0.05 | 20.1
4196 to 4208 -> 0.01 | 19.3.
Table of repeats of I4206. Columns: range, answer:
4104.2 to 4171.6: 14.2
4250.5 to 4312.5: 15.5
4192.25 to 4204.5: 16.6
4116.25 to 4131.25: 18.4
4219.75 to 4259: 15.8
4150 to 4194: 13.8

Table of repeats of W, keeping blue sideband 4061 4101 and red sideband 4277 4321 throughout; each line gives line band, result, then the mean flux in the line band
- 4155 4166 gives -0.23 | 19.6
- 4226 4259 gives -0.78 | 19.6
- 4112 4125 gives -0.98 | 20.7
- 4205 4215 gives 0.86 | 17.5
